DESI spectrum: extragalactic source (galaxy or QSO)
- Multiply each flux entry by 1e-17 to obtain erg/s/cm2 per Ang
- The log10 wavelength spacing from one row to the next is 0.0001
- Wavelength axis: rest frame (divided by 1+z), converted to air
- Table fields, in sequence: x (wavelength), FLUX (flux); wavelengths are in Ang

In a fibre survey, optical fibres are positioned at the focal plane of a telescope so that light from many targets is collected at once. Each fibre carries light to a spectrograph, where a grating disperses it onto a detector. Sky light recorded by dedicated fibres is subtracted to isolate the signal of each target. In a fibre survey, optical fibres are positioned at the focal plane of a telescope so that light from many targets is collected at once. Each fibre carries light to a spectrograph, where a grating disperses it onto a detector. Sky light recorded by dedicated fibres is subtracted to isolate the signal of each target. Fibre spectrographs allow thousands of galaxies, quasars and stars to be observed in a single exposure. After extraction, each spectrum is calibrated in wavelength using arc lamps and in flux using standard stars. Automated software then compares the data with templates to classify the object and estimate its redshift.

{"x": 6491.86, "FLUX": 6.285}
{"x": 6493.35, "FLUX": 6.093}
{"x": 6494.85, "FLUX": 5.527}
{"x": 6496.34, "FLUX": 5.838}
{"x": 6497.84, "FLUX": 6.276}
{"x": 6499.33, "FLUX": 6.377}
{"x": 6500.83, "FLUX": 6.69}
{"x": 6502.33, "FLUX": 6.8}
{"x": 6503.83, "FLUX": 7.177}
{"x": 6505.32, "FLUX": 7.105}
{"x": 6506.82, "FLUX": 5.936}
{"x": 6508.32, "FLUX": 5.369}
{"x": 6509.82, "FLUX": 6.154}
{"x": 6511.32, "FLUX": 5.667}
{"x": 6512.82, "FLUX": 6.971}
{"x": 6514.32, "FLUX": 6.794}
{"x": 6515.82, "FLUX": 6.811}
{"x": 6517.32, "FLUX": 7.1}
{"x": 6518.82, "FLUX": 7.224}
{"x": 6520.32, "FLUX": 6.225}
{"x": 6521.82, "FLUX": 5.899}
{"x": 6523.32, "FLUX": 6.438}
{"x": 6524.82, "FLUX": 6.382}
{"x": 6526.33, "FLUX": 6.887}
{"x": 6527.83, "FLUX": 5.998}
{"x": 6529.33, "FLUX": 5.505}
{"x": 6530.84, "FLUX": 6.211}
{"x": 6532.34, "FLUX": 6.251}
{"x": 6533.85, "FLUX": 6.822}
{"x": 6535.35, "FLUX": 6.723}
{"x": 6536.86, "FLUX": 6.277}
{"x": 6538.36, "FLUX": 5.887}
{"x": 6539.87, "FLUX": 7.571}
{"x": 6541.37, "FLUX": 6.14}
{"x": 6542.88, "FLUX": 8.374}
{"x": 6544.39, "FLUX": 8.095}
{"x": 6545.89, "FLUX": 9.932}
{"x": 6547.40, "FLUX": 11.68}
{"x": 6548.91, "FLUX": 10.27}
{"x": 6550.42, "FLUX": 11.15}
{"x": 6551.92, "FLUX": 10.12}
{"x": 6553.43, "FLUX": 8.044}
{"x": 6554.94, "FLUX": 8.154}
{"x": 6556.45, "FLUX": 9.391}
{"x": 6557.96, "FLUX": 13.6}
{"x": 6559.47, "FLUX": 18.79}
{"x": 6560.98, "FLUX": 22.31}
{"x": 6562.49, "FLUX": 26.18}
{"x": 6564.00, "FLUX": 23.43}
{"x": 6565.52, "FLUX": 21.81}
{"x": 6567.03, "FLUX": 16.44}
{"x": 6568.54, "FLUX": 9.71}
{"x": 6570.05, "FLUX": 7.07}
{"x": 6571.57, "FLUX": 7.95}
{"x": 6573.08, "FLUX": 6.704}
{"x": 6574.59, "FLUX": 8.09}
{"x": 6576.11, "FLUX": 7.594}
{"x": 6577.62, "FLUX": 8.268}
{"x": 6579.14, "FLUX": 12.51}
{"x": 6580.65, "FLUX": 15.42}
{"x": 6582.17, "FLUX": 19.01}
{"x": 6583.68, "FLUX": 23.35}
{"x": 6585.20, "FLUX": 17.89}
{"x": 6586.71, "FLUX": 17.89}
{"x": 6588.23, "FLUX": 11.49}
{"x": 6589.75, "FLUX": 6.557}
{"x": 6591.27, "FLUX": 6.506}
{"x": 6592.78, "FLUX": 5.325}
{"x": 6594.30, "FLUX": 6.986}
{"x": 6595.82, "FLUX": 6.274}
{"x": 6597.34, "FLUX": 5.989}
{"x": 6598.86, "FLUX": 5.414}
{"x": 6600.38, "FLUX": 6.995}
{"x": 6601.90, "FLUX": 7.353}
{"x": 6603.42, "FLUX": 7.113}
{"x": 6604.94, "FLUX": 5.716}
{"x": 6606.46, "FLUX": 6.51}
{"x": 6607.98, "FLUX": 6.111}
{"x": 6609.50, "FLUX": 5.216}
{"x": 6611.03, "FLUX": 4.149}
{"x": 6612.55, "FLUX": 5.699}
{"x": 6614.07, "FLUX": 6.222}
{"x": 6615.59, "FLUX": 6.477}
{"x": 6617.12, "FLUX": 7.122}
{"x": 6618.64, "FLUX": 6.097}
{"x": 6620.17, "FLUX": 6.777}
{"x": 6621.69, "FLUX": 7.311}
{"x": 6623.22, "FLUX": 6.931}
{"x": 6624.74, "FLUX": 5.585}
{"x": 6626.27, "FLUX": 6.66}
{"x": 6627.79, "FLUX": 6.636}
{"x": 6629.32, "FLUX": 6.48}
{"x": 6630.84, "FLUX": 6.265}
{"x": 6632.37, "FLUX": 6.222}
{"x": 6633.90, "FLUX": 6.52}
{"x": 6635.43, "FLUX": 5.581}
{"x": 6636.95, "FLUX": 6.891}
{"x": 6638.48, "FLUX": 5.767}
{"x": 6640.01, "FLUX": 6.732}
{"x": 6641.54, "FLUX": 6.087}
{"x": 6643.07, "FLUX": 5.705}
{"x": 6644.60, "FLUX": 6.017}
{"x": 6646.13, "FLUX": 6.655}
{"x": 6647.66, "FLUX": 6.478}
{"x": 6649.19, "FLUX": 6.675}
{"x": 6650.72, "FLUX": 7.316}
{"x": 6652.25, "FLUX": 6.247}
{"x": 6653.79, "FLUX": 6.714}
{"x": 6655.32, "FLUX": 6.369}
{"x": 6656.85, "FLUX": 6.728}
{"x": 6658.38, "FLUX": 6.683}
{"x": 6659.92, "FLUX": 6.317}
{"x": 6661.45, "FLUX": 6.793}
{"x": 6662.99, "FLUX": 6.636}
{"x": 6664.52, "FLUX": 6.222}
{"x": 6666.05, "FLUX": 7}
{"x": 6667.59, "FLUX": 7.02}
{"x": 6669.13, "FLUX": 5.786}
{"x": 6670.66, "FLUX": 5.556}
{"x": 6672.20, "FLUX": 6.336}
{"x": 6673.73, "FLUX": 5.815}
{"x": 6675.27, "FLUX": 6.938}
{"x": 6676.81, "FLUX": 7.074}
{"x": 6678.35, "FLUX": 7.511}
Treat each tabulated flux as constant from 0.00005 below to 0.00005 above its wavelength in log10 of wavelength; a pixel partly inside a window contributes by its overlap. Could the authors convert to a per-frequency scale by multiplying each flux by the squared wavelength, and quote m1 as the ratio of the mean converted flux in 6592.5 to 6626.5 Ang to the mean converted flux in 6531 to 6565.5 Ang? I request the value 0.56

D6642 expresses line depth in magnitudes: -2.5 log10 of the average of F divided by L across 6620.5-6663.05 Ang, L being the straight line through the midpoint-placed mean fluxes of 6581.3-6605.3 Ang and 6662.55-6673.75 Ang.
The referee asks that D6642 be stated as 0.175 mag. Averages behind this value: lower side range 10.1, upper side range 6.32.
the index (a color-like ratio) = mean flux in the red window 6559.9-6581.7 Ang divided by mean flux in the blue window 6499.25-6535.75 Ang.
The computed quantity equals 2.2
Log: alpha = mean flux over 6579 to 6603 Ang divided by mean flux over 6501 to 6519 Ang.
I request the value 1.65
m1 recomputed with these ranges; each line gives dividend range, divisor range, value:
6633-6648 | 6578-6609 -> 0.64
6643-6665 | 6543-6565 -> 0.50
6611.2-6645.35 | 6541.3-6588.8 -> 0.49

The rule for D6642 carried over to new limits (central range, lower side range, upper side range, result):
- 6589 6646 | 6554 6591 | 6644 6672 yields 0.49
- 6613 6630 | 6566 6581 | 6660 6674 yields 0.24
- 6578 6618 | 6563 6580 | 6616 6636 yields 0.07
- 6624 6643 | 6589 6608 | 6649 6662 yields 0.05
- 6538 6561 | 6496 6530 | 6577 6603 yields -0.20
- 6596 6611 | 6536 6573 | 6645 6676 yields 0.46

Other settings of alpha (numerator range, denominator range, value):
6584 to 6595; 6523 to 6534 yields 1.74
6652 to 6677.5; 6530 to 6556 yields 0.80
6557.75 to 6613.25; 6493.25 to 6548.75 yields 1.64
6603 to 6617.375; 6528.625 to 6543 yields 0.92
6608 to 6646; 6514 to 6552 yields 0.84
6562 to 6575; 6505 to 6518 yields 2.20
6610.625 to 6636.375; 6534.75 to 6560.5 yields 0.66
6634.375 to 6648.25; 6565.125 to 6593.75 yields 0.52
